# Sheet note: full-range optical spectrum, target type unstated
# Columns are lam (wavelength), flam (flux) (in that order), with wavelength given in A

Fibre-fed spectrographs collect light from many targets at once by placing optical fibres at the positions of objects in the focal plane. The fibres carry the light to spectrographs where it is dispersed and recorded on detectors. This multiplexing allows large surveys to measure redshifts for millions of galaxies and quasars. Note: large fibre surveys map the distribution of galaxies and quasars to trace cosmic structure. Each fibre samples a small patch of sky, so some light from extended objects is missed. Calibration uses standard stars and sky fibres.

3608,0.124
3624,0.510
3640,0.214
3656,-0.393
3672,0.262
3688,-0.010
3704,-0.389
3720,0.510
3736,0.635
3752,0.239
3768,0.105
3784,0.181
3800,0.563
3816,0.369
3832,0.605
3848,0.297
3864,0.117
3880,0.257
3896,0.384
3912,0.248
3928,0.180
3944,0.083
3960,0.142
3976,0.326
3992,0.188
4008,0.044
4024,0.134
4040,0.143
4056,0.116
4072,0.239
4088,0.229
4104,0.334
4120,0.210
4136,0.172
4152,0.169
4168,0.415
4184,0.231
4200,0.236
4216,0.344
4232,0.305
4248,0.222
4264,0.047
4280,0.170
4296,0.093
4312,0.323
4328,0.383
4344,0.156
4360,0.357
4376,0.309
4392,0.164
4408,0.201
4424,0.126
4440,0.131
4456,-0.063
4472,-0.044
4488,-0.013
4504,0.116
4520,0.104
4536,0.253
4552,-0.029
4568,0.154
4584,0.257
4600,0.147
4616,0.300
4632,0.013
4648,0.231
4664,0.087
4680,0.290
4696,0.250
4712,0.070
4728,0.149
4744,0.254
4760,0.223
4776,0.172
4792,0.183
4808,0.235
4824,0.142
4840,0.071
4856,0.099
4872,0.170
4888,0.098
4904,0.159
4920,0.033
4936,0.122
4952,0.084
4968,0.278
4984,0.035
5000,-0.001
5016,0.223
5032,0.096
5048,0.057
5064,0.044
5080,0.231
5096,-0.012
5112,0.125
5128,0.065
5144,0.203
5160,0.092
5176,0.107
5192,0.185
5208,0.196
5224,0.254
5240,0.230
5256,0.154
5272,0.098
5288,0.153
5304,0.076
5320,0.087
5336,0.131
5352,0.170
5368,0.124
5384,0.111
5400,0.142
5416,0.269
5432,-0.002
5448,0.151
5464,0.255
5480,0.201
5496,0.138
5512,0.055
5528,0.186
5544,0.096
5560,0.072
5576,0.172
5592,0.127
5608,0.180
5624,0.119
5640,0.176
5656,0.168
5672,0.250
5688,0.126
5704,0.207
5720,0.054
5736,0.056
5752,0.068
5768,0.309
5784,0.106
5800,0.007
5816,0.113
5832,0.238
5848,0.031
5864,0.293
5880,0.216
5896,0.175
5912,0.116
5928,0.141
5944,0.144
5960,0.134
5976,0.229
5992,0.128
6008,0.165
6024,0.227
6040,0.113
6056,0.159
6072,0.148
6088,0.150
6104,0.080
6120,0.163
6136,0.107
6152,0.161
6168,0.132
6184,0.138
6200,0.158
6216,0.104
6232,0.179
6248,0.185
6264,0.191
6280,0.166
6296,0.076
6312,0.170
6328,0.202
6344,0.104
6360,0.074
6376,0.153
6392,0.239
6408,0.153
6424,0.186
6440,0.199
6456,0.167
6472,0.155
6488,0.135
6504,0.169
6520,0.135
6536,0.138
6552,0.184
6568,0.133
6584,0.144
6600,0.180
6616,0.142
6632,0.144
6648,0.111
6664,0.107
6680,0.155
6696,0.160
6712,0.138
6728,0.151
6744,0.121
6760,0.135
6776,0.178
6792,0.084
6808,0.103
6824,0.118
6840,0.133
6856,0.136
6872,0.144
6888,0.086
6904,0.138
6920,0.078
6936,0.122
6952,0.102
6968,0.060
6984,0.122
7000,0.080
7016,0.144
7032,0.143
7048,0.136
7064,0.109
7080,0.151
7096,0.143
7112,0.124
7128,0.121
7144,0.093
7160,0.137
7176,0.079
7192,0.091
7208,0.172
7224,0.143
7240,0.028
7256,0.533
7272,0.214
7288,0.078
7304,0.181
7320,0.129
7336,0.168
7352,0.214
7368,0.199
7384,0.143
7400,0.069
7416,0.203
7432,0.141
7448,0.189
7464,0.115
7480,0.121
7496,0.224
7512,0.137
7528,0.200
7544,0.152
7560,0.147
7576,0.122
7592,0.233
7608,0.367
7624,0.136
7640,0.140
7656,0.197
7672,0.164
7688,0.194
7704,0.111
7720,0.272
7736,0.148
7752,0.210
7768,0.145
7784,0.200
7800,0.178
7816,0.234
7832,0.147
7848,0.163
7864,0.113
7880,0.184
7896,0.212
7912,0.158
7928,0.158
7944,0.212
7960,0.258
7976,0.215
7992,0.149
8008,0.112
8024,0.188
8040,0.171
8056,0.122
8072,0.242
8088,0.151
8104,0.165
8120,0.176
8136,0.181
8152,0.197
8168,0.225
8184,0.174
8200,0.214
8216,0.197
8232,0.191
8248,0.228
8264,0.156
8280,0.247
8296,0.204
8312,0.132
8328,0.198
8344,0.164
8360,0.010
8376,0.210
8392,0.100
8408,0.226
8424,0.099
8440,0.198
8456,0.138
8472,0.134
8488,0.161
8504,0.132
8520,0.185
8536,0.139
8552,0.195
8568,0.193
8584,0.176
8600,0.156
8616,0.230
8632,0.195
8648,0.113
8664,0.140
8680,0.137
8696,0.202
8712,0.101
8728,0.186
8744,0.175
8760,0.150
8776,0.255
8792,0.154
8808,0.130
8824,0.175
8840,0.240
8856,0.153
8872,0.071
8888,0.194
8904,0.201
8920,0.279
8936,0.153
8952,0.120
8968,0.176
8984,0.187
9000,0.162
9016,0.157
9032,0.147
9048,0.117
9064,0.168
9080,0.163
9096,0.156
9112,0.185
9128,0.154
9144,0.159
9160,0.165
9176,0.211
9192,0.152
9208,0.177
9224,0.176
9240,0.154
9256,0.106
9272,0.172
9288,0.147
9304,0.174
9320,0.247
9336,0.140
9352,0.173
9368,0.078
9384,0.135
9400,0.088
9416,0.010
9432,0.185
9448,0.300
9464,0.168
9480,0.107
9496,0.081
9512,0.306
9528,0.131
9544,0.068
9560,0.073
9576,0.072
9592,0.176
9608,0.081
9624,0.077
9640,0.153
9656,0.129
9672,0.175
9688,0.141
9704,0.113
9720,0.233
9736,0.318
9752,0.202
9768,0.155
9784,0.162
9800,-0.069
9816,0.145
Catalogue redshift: 0.95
